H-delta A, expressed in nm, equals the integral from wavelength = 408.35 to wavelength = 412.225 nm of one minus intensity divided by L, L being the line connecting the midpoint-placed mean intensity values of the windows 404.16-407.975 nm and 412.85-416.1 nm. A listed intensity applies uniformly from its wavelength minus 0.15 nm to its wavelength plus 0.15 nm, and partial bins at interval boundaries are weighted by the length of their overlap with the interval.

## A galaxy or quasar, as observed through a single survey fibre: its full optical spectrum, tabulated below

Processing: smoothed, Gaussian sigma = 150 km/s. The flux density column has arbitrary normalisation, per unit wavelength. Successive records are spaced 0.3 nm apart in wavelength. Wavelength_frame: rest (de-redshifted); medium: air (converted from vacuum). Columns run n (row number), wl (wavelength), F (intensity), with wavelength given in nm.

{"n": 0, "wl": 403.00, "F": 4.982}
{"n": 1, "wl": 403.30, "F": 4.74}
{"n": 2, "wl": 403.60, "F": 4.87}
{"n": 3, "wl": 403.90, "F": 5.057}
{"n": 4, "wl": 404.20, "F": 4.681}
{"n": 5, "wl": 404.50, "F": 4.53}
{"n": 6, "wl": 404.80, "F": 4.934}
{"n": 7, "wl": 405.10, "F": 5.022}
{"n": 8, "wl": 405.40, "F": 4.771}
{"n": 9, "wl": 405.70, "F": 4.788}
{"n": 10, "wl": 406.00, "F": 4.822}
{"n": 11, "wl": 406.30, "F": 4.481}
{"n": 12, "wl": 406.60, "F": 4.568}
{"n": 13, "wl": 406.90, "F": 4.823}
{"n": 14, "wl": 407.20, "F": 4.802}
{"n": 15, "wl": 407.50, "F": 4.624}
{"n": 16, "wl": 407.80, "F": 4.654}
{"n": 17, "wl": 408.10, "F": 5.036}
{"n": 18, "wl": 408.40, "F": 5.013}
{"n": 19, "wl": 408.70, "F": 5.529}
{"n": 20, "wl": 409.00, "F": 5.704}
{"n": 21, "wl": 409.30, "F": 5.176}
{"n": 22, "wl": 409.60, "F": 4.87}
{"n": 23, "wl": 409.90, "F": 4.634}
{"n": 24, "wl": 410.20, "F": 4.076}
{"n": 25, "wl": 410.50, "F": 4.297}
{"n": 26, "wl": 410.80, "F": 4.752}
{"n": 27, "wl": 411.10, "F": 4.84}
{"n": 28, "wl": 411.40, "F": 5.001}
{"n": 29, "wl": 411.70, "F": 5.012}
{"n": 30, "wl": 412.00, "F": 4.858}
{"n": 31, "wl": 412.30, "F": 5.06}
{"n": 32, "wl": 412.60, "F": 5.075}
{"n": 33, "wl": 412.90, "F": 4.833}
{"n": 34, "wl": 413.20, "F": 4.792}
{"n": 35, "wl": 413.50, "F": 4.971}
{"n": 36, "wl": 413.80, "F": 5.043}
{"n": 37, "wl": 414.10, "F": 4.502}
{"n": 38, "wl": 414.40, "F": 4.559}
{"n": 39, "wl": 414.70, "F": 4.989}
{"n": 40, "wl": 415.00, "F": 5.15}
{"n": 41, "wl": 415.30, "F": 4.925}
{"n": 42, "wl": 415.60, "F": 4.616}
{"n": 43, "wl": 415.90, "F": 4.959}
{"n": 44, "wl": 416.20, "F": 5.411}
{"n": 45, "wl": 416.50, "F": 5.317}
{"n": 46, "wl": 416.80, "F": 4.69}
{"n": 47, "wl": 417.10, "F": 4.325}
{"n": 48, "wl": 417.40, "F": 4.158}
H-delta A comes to -0.09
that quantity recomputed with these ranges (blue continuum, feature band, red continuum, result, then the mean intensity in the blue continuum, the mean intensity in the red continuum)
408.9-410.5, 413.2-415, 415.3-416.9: 0.04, 4.81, 5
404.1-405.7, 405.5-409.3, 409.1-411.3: -0.13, 4.79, 4.69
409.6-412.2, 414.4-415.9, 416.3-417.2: -0.03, 4.7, 4.84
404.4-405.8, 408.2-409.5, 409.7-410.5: -0.24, 4.82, 4.38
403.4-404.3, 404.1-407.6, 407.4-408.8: 0.13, 4.87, 4.96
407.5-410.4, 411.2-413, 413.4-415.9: -0.03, 4.94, 4.85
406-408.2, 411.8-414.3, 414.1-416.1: -0.04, 4.71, 4.85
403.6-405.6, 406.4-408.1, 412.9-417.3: 0.04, 4.83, 4.87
